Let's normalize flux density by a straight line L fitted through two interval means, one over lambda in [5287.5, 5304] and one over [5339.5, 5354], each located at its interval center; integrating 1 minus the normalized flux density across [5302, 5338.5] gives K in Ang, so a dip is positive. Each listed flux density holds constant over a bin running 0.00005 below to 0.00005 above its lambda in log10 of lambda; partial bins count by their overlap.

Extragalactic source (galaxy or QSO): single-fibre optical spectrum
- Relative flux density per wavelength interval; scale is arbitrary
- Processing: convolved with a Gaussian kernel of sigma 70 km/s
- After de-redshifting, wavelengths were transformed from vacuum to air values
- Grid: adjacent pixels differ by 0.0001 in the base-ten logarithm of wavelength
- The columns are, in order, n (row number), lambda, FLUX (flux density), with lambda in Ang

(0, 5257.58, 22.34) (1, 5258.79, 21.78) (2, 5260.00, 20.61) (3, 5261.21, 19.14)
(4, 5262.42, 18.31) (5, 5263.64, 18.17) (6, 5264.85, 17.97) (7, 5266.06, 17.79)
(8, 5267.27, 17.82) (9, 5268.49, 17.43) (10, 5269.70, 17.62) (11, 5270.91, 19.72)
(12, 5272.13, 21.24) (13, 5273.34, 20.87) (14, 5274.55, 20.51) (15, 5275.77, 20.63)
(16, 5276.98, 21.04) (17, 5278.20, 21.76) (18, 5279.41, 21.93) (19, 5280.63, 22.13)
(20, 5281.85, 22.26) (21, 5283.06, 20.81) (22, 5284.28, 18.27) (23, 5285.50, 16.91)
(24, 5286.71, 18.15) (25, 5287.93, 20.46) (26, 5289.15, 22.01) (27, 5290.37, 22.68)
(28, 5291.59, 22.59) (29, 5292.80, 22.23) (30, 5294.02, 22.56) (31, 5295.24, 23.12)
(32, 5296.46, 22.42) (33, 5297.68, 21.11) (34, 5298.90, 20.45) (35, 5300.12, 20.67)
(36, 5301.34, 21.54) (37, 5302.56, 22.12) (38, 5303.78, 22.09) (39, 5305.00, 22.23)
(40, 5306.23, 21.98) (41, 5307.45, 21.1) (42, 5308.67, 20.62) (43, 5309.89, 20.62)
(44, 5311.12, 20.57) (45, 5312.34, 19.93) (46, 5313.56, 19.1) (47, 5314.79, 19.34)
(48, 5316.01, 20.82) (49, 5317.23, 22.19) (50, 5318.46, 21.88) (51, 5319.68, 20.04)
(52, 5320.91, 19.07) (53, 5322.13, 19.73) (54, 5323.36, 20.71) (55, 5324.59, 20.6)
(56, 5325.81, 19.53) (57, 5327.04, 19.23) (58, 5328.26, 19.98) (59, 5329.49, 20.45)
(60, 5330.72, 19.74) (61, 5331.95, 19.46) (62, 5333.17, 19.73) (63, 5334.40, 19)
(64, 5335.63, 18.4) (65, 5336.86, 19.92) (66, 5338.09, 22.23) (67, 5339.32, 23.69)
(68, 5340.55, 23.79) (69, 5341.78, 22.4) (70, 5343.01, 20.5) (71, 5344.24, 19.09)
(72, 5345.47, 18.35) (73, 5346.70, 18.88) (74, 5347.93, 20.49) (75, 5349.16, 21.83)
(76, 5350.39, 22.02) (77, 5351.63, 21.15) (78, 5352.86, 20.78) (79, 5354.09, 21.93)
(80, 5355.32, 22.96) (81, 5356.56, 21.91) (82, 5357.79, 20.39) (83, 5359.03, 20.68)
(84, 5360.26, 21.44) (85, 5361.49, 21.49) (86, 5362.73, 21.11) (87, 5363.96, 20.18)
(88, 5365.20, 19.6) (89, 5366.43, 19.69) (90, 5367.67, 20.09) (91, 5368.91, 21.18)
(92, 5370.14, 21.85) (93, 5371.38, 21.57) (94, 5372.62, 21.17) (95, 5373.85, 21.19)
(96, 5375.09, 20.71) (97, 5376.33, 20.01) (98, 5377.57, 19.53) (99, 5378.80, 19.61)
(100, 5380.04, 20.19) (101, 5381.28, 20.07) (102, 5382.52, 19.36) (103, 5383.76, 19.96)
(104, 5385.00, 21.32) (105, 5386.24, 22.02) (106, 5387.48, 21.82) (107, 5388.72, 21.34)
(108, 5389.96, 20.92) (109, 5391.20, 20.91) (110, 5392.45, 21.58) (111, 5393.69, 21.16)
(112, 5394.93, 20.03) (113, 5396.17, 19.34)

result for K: 1.8 Ang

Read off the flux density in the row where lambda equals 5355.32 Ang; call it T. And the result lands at 22.96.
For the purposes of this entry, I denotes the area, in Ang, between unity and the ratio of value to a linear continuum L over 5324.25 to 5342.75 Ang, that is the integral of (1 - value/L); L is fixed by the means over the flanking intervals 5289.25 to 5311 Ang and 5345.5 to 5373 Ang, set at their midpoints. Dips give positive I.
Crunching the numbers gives 0.7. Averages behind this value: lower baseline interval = 21.7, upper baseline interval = 21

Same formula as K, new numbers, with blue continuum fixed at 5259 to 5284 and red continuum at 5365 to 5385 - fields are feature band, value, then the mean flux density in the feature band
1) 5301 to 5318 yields -0.79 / 21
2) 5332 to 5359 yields -0.83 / 20.9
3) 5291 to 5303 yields -1.11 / 21.9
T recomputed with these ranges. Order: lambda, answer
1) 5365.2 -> 19.6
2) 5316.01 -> 20.82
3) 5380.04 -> 20.19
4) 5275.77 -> 20.63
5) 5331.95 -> 19.46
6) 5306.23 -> 21.98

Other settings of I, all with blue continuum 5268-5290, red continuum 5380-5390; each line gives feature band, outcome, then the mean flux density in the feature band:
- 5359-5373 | -0.1 Ang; 20.8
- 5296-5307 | -0.7 Ang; 21.6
